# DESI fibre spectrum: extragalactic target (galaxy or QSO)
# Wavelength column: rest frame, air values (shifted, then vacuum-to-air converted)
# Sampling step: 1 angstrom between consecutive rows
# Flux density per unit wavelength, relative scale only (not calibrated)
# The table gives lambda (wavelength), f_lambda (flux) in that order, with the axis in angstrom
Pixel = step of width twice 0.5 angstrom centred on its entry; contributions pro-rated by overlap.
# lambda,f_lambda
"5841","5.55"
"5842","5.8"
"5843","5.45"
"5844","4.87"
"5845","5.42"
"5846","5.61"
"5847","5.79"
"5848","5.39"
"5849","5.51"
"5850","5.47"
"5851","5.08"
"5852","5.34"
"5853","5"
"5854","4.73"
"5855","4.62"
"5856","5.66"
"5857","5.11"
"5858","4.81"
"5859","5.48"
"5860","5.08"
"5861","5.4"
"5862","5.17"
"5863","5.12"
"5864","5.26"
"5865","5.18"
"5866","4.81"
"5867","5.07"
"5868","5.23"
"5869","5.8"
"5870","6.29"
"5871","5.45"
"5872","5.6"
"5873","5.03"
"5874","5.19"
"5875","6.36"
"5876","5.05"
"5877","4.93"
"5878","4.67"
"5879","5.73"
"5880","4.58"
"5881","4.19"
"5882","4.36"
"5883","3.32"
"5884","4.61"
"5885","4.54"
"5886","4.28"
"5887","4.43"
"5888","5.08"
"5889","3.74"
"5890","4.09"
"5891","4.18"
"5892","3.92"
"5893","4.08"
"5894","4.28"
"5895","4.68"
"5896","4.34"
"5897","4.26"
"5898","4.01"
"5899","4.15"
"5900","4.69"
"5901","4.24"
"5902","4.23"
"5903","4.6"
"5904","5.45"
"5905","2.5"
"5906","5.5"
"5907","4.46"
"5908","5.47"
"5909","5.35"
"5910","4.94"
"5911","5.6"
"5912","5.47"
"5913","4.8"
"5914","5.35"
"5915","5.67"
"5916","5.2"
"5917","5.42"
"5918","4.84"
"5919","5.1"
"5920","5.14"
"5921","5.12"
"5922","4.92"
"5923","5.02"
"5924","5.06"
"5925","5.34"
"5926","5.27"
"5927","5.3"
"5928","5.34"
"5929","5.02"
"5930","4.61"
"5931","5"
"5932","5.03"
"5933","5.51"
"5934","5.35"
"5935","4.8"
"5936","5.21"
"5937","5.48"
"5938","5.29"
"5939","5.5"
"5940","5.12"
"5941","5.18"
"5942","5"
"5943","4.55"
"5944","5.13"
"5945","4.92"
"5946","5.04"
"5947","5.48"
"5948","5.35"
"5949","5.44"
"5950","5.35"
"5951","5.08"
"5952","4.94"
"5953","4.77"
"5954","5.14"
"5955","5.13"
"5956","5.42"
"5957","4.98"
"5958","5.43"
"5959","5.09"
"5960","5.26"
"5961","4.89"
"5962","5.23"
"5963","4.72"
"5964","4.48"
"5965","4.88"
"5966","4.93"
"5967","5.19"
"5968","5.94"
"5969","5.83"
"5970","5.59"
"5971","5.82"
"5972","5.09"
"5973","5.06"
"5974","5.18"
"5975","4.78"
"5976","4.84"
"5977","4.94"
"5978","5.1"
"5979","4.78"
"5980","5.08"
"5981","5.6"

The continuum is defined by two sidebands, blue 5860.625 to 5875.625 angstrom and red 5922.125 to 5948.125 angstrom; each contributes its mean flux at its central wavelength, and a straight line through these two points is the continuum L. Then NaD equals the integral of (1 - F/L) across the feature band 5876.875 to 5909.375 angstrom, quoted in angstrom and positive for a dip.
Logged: 5.25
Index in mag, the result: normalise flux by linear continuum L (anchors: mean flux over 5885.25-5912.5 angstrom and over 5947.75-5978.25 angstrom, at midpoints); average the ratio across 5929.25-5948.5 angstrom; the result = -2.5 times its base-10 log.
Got -0.05 mag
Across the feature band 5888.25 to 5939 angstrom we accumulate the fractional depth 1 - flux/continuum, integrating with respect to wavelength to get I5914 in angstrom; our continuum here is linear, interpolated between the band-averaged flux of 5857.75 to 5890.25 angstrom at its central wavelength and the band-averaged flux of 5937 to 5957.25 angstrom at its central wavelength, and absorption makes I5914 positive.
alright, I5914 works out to 2.17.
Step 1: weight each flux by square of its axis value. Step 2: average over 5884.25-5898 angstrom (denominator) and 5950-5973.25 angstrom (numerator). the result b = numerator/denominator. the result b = 1.23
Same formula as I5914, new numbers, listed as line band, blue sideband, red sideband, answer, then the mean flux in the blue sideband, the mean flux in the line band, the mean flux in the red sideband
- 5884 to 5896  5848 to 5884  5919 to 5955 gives 1.9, 5.13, 4.31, 5.14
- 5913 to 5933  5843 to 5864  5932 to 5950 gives 0.2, 5.24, 5.15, 5.2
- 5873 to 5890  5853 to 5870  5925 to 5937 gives 1.6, 5.19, 4.68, 5.15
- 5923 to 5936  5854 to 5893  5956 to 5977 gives -0.2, 4.92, 5.13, 5.16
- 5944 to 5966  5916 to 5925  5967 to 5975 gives 1.0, 5.1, 5.09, 5.44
